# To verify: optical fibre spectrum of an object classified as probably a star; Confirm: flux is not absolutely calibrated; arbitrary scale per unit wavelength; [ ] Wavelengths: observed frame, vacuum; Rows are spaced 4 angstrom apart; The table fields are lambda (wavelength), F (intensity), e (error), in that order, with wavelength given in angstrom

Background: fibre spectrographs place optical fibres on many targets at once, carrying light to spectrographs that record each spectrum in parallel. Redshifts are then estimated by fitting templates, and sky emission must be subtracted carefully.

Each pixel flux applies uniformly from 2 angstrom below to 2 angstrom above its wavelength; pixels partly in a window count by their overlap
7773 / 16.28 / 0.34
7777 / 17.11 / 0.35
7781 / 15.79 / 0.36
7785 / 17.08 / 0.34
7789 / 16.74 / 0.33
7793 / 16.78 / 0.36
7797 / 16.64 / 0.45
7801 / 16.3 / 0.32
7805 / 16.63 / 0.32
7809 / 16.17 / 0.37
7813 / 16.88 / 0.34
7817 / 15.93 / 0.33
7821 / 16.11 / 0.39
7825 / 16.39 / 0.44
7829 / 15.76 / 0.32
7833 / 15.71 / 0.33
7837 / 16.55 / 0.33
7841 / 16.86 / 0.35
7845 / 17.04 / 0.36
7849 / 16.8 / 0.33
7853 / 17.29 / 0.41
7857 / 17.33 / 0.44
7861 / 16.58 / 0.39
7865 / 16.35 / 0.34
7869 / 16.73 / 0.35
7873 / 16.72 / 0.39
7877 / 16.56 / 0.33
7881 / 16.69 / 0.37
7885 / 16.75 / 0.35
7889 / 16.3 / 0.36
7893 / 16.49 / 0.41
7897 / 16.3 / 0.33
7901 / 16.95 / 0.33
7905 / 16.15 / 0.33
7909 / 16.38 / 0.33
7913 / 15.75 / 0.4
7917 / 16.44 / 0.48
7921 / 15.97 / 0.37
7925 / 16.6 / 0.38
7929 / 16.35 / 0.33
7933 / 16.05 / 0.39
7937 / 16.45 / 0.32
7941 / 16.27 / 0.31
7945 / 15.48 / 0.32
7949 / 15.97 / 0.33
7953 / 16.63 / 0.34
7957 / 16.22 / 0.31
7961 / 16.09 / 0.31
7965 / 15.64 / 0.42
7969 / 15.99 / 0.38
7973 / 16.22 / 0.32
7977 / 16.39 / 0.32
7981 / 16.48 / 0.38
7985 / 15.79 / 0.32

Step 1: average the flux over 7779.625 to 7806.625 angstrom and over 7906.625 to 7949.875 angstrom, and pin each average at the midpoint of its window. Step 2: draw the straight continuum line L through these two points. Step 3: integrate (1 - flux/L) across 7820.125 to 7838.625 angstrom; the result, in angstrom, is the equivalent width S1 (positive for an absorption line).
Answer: 0.4 angstrom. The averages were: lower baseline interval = 16.6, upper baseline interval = 16.2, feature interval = 16.1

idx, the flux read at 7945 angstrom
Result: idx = 15.48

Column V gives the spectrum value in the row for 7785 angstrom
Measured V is 17.08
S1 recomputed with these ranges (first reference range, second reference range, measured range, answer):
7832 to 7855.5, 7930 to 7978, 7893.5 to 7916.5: 0.1 angstrom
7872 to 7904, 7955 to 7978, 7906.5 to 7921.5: 0.2 angstrom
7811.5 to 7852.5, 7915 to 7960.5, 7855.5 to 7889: -0.7 angstrom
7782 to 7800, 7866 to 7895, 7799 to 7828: 0.6 angstrom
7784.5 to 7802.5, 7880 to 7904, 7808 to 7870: 0.4 angstrom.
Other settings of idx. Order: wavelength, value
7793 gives 16.78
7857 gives 17.33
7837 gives 16.55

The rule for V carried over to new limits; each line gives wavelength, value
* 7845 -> 17.04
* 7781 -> 15.79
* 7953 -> 16.63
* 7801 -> 16.3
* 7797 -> 16.64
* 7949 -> 15.97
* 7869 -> 16.73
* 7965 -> 15.64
